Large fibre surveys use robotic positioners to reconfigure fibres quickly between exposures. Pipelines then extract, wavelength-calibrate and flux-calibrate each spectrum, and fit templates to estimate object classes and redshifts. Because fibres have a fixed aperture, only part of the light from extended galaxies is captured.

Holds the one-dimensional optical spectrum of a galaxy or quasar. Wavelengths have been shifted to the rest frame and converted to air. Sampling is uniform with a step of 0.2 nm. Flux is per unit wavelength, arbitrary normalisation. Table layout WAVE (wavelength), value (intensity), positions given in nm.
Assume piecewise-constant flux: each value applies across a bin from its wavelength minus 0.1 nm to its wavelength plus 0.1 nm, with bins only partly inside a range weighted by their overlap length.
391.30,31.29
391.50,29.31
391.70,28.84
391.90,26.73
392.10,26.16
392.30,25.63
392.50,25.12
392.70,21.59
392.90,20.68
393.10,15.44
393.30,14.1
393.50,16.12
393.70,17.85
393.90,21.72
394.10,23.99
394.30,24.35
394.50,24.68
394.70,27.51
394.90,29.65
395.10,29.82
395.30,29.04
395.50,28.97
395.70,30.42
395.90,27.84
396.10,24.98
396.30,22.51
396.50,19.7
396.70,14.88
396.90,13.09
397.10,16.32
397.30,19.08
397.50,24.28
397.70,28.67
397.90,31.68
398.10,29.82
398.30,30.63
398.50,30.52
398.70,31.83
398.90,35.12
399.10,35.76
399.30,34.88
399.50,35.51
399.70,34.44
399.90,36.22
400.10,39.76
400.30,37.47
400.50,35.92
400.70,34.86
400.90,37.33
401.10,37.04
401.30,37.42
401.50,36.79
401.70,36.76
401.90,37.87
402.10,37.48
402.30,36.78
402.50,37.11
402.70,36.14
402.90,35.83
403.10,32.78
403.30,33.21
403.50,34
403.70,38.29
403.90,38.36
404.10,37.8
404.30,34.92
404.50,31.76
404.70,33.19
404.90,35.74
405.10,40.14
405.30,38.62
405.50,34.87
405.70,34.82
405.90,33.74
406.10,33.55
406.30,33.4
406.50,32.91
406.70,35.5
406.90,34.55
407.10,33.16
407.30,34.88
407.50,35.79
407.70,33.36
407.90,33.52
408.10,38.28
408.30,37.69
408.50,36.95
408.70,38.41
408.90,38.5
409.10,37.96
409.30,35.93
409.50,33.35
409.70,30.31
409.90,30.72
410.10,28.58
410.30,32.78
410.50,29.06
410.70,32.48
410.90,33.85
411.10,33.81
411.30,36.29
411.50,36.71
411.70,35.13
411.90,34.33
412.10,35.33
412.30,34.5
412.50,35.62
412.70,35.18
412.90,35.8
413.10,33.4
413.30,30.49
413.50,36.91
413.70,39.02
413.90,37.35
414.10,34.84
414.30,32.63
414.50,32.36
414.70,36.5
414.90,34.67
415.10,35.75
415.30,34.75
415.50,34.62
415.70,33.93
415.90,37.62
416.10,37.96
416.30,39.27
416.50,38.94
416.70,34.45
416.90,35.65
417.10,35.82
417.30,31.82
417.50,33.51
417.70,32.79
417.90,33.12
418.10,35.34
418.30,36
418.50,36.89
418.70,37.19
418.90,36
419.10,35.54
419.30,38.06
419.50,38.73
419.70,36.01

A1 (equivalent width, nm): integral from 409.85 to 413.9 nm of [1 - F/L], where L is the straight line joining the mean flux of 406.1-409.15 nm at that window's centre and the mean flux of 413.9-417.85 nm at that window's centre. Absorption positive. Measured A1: 0.14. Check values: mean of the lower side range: 35.6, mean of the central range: 34.1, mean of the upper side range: 35.2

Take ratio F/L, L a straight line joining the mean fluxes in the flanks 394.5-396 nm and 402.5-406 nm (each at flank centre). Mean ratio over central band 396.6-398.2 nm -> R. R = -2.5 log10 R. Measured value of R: 0.34 mag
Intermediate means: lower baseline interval 28.7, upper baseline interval 35.6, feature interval 22.2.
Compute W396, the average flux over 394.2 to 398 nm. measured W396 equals 24.6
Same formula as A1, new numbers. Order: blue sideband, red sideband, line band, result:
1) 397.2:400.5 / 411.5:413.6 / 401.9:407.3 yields -0.33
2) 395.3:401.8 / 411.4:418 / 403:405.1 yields -0.22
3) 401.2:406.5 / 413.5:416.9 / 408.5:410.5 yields 0.11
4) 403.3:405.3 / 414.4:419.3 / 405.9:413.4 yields 0.30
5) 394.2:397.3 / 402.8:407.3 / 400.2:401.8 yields -0.34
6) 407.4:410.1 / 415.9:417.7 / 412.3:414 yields 0.01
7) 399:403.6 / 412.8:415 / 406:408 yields 0.09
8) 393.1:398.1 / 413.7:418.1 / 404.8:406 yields -0.30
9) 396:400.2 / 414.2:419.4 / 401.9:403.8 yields -0.37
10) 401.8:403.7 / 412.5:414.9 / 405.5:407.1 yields 0.07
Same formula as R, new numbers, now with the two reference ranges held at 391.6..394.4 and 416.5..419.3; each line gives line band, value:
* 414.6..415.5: -0.05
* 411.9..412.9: -0.09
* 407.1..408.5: -0.19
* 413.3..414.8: -0.07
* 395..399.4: -0.11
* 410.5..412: -0.09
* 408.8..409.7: -0.17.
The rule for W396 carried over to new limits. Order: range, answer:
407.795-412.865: 34.6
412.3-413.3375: 34.4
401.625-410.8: 35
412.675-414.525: 34.9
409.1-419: 34.7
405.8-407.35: 33.9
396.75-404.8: 33.3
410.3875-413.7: 34.4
